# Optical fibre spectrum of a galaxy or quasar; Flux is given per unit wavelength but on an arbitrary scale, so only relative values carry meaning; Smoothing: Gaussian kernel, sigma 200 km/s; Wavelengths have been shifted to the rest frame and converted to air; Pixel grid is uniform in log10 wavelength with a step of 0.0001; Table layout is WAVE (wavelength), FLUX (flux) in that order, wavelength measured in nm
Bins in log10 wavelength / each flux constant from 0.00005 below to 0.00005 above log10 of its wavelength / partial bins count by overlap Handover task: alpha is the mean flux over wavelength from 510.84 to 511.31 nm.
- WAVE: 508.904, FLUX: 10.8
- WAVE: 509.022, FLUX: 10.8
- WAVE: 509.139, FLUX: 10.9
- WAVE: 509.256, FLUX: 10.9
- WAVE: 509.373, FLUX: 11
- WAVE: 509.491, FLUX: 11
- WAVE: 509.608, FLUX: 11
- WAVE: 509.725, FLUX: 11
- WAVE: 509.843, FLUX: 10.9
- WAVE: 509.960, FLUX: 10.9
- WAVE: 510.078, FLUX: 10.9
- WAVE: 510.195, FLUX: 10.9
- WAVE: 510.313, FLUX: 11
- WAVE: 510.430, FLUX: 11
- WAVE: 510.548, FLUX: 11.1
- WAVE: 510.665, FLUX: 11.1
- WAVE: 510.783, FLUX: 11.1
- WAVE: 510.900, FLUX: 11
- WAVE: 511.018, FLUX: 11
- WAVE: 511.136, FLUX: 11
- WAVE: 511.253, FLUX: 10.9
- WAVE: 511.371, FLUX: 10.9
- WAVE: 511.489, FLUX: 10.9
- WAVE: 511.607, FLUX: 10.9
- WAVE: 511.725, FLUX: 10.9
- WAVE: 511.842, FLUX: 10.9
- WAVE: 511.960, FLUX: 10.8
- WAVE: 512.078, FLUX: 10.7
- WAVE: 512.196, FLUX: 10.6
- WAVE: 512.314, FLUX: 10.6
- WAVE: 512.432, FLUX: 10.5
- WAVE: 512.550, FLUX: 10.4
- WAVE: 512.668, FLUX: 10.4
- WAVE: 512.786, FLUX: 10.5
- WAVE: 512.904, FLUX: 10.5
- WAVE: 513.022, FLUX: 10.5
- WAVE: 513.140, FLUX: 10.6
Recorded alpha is 11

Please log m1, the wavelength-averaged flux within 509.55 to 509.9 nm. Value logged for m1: 11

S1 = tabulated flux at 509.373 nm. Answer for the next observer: 11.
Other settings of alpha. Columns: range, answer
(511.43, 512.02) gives 10.9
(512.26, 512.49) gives 10.5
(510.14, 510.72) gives 11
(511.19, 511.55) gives 10.9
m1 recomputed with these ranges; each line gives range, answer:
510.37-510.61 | 11.1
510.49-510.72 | 11.1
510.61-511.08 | 11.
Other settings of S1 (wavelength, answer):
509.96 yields 10.9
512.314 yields 10.6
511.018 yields 11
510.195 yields 10.9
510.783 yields 11.1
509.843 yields 10.9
